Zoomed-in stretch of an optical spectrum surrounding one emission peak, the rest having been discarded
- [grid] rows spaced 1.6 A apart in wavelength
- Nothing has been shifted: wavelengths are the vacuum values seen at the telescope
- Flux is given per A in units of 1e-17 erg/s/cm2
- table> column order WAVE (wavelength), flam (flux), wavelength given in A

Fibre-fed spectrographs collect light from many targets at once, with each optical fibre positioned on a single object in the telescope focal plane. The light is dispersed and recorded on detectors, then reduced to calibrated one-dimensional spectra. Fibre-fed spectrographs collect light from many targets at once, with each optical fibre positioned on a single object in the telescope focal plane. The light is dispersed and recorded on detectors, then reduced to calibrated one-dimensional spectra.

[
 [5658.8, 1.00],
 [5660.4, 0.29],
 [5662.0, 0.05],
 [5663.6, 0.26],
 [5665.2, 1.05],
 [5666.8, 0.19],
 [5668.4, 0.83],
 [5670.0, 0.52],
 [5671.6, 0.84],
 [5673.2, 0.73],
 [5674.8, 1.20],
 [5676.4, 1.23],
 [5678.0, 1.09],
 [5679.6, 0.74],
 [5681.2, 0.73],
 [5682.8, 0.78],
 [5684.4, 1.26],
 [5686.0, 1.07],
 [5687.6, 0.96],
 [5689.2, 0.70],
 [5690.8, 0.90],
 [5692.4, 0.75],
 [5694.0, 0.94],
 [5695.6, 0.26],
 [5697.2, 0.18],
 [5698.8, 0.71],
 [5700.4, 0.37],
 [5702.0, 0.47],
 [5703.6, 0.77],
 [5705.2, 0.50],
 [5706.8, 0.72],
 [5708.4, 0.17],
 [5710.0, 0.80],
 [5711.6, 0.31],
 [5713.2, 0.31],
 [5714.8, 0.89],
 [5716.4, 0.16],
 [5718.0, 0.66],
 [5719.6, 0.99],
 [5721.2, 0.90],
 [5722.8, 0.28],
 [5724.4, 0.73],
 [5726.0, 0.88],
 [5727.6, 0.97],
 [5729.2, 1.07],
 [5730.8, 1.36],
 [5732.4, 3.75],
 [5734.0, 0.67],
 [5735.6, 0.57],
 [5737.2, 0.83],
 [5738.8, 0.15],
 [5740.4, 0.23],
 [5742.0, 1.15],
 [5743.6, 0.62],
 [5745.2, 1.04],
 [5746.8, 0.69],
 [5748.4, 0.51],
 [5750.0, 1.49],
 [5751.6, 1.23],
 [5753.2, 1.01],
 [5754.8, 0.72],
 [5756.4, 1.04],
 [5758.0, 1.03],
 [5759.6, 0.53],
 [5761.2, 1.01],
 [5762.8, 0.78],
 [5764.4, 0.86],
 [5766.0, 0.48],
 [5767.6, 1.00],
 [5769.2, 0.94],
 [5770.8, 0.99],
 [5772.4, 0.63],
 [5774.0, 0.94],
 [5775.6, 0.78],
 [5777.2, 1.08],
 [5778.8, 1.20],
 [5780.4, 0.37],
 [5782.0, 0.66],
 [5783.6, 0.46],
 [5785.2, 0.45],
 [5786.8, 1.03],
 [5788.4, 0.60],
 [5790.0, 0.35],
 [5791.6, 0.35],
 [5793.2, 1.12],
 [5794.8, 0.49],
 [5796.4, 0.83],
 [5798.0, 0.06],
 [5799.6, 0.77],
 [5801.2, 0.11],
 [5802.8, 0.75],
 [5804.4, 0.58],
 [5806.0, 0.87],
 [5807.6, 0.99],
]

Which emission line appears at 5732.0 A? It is [O III] 5007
